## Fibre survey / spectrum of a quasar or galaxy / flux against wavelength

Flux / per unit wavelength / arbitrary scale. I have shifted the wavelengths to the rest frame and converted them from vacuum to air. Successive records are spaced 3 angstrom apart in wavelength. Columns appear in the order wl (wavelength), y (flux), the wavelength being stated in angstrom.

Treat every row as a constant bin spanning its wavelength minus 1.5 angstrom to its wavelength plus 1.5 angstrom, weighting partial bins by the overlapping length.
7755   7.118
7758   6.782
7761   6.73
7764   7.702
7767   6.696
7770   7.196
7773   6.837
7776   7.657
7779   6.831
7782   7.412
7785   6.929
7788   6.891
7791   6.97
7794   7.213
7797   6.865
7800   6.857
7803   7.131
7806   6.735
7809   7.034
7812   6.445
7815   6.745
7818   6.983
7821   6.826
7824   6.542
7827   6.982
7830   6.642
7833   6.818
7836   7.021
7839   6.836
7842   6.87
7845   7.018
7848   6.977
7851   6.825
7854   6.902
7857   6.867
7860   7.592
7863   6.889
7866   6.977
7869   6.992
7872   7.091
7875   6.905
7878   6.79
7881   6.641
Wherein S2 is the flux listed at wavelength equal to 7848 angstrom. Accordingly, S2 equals 6.977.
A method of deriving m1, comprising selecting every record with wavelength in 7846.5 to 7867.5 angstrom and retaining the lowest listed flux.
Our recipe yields 6.825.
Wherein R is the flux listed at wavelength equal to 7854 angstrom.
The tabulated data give 6.902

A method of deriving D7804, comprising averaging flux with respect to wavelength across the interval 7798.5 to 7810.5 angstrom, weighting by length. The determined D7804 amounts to 6.94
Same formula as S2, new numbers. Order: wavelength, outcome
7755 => 7.118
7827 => 6.982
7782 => 7.412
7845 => 7.018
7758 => 6.782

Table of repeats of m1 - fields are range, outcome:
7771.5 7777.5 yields 6.837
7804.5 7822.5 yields 6.445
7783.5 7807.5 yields 6.735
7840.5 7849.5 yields 6.87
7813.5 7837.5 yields 6.542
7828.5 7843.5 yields 6.642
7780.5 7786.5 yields 6.929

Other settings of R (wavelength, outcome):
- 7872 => 7.091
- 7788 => 6.891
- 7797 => 6.865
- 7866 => 6.977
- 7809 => 7.034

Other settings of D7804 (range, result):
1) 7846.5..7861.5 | 7.03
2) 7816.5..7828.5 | 6.83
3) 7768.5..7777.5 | 7.23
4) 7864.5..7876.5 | 6.99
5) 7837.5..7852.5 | 6.91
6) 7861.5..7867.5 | 6.93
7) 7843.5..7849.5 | 7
